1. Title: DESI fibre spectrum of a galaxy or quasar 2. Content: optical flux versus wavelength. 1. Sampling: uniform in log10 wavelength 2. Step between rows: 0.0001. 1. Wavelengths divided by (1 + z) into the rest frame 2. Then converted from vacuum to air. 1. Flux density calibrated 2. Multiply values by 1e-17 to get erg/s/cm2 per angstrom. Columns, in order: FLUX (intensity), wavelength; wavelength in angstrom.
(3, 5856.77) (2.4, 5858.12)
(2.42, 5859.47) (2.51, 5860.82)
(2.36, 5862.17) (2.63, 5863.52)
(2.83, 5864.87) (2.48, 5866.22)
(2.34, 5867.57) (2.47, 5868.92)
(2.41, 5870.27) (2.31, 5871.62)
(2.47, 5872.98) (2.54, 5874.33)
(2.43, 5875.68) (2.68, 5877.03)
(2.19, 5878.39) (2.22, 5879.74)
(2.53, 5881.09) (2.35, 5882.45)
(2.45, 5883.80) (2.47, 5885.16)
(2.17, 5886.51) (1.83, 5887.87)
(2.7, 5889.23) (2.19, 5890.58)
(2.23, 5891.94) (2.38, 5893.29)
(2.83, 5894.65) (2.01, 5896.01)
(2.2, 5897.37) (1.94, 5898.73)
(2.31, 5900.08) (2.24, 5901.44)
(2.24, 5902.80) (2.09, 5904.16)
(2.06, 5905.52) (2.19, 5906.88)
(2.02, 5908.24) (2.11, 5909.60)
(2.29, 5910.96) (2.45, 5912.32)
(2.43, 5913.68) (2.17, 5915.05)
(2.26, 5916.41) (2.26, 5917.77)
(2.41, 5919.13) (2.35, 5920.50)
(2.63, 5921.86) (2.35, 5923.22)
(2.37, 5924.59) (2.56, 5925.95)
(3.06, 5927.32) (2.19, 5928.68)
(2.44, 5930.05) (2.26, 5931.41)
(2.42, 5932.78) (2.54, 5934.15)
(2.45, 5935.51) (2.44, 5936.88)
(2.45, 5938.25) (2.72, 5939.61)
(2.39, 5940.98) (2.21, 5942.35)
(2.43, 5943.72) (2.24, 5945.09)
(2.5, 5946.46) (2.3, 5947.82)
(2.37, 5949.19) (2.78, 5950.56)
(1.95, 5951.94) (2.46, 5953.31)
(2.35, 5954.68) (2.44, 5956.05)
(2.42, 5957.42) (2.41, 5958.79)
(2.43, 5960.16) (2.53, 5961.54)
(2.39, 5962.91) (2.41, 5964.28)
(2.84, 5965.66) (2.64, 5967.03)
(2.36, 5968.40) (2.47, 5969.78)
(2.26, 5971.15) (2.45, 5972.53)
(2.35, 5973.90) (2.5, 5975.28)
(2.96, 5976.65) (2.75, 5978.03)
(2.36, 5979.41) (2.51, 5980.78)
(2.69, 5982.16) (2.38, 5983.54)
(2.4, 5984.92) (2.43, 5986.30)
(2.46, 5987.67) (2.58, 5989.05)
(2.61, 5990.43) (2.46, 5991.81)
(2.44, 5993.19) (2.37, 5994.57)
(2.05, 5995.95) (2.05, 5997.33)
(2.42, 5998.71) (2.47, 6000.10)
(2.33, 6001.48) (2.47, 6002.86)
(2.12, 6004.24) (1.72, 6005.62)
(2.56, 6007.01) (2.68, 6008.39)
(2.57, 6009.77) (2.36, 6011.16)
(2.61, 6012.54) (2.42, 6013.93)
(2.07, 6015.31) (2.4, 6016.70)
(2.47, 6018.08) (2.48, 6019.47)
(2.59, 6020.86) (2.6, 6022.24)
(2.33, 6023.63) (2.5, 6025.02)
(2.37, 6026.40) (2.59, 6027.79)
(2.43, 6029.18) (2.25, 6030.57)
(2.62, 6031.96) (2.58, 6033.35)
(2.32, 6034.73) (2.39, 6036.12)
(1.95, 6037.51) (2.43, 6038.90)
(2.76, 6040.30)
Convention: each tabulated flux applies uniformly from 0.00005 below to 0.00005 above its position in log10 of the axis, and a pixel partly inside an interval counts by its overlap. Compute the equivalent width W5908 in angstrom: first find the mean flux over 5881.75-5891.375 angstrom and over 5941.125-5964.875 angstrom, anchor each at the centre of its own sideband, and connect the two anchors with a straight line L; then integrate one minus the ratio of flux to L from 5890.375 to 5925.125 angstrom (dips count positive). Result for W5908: 0.9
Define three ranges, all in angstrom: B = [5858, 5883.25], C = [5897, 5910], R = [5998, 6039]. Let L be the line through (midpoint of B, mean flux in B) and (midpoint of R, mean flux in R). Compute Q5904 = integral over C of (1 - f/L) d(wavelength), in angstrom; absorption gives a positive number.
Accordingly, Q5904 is 1.6 angstrom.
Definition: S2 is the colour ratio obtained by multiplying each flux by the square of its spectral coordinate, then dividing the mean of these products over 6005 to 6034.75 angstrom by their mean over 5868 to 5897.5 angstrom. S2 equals 1.08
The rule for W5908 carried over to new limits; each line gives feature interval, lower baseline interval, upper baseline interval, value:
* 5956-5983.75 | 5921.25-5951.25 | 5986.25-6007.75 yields -1.3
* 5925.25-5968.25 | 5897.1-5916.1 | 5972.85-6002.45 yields -2.3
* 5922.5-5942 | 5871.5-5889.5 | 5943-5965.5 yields -0.6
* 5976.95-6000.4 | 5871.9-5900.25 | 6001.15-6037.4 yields -0.5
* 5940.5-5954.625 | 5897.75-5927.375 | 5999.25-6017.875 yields -0.3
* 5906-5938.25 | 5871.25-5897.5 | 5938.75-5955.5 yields 0.1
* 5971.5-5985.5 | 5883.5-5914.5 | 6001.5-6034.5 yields -1.0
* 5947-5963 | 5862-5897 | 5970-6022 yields 0.1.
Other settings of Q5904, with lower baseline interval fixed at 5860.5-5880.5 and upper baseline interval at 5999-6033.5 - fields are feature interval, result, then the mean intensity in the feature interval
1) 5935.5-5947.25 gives 0.1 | 2.42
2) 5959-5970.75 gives -0.3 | 2.5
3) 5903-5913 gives 1.1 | 2.18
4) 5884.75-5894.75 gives 0.5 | 2.32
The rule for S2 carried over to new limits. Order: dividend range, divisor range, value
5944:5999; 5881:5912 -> 1.11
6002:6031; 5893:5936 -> 1.07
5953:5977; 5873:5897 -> 1.08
